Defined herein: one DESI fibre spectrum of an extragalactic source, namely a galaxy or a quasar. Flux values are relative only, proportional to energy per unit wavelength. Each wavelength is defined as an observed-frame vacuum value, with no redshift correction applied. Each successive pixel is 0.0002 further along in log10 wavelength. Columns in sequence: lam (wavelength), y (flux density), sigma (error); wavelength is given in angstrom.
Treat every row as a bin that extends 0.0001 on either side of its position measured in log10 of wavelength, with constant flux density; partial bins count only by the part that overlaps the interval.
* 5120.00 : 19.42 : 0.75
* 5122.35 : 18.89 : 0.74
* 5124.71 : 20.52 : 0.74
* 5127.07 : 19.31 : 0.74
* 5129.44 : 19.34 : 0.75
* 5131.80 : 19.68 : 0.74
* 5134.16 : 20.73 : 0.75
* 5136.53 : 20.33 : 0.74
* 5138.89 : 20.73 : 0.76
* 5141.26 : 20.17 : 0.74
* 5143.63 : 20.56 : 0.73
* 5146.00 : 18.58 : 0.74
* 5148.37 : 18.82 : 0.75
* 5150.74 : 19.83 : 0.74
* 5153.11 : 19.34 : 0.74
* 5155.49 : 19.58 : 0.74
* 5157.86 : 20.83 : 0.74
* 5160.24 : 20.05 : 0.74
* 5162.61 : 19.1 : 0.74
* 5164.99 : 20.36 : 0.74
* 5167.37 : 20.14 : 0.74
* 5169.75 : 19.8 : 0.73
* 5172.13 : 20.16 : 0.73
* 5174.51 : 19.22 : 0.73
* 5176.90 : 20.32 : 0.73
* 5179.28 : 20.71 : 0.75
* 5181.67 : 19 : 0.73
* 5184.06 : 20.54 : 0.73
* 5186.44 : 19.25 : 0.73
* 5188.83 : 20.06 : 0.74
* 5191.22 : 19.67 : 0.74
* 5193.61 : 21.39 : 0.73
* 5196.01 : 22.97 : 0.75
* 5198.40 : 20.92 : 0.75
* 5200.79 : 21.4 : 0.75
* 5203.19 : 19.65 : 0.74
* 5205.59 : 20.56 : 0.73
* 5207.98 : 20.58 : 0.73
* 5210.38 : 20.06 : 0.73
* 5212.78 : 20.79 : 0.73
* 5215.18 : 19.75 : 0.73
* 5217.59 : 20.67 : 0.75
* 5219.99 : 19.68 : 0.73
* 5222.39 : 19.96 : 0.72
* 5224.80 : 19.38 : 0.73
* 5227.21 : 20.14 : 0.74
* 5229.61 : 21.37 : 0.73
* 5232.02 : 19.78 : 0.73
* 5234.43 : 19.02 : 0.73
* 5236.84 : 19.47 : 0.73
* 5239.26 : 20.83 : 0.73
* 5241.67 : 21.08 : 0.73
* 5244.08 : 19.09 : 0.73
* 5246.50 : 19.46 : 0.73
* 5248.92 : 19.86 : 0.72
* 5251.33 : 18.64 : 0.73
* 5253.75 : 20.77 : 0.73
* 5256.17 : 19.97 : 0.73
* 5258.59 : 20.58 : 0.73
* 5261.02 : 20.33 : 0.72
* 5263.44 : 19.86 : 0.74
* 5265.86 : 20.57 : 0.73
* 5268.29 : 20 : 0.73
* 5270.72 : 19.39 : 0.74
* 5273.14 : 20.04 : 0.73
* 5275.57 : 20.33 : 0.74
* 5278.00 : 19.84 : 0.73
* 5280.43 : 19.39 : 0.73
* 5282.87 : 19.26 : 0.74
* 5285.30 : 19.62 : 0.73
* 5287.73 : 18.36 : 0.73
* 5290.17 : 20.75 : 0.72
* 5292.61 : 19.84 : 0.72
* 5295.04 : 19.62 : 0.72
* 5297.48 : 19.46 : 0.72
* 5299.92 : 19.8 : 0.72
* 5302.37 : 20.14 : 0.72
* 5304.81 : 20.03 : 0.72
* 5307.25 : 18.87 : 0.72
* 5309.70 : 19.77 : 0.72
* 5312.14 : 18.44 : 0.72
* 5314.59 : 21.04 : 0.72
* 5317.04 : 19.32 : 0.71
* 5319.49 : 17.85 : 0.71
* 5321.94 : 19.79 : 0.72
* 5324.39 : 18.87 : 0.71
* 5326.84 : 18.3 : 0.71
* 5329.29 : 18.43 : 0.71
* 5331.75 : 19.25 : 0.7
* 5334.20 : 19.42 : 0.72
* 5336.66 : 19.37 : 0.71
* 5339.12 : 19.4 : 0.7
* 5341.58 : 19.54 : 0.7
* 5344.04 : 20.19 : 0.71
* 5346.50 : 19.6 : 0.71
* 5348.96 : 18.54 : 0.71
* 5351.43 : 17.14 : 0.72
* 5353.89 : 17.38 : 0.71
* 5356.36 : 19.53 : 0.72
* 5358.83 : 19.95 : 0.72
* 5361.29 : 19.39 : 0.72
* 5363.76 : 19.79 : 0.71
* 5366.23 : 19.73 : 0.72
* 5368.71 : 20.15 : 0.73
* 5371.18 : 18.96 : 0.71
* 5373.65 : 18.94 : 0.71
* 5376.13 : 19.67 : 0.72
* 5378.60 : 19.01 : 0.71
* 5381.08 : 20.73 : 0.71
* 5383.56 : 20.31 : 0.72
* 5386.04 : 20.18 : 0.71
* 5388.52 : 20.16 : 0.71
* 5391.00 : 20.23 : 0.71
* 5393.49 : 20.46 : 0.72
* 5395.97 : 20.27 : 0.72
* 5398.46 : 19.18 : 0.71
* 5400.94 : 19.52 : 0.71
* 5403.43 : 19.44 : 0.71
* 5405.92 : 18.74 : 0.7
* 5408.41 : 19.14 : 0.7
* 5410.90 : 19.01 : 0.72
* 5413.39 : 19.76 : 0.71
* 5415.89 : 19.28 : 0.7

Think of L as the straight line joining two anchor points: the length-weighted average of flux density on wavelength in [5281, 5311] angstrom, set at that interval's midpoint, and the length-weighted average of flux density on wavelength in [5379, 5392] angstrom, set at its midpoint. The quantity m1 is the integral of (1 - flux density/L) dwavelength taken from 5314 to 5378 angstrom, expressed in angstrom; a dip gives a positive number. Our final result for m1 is 2.5 angstrom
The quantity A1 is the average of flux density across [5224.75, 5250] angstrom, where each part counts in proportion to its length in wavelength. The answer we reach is 20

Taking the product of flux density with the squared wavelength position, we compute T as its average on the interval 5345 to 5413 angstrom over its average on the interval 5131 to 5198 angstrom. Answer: 1.05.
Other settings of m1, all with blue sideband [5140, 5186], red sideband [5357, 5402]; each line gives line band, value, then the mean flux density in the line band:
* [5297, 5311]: 0.1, 19.7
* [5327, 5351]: 0.8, 19.2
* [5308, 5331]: 0.8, 19.1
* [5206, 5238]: -0.4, 20.1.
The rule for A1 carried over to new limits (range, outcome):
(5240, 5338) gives 19.6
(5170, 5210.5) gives 20.4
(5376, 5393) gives 20.1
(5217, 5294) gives 19.9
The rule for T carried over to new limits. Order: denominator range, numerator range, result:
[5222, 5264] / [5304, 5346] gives 1.00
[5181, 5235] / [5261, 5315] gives 1.00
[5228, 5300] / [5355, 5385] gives 1.03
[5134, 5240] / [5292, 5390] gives 1.02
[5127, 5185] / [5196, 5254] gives 1.04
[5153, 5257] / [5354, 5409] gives 1.04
